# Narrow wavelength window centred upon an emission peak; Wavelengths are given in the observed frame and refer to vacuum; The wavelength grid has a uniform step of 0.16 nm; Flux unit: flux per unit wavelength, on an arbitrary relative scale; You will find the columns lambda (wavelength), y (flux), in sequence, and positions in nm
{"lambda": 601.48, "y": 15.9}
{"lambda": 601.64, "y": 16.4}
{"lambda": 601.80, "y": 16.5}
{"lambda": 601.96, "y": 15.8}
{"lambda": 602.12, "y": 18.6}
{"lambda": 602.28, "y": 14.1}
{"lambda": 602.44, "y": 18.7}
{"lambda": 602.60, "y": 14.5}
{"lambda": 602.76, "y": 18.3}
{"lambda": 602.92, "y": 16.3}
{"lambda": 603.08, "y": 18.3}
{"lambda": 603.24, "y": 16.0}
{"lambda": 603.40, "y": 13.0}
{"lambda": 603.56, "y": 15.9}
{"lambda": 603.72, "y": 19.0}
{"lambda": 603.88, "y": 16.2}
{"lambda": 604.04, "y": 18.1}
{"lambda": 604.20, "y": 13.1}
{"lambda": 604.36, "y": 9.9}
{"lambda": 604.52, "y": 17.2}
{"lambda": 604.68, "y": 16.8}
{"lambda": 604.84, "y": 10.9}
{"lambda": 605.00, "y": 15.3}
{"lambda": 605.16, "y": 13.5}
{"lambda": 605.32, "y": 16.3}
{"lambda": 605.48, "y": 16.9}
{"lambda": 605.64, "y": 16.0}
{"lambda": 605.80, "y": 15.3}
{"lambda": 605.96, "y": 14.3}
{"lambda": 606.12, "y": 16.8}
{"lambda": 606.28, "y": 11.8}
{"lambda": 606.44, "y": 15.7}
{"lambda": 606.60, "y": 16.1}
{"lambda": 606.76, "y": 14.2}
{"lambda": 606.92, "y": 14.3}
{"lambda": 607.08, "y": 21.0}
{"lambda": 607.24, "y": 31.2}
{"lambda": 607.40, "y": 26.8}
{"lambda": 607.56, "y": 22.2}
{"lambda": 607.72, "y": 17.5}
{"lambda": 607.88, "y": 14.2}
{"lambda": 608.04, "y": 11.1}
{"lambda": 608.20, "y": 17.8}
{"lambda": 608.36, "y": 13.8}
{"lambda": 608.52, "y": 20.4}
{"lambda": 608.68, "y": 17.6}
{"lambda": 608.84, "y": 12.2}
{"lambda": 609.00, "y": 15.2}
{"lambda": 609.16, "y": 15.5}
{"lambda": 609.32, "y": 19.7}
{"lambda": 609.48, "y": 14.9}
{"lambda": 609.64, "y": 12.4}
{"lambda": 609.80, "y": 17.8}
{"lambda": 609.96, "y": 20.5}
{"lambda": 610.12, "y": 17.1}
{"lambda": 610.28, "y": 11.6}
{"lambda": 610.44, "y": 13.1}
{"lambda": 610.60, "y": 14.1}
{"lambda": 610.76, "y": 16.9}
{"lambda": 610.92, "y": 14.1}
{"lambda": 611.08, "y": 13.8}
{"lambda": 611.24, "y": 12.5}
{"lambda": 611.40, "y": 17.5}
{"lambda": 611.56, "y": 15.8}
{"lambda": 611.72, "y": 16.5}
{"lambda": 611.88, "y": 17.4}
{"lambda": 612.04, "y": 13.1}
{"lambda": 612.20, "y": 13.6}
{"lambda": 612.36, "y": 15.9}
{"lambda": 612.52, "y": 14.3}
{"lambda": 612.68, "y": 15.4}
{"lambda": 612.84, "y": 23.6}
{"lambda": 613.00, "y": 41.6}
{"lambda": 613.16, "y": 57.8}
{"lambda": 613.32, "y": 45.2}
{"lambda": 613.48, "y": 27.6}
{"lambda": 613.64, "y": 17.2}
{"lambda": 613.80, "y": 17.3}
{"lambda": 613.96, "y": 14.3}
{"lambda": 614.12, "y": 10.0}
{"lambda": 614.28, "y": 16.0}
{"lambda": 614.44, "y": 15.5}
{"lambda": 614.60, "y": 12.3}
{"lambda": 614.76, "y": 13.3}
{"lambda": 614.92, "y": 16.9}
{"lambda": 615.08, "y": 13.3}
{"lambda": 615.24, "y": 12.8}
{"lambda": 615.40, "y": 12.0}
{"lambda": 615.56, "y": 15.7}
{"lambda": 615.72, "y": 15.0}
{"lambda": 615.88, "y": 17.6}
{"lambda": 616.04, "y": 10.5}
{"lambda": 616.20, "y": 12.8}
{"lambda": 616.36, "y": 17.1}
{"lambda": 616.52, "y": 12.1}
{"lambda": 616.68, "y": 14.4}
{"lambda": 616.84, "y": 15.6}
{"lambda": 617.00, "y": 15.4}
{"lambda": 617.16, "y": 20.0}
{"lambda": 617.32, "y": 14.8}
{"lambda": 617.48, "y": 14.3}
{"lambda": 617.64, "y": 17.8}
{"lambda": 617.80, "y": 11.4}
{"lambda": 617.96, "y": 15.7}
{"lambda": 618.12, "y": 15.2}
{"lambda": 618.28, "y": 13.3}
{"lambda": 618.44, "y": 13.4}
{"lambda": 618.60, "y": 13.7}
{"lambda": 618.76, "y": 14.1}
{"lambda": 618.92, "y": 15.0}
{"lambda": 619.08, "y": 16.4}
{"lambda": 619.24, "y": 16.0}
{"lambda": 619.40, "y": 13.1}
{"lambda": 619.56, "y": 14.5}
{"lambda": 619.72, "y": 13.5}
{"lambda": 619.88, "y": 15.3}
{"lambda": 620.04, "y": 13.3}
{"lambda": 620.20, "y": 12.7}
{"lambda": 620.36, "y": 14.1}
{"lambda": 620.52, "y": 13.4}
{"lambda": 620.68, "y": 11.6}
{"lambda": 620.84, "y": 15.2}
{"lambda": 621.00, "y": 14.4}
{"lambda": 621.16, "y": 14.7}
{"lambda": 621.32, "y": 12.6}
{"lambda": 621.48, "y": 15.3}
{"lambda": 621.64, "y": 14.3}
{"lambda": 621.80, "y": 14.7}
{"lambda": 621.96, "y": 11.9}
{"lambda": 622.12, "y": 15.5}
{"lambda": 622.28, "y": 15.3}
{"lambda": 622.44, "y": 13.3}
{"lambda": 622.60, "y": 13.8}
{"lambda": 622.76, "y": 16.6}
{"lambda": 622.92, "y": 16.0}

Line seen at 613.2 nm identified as [O III]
